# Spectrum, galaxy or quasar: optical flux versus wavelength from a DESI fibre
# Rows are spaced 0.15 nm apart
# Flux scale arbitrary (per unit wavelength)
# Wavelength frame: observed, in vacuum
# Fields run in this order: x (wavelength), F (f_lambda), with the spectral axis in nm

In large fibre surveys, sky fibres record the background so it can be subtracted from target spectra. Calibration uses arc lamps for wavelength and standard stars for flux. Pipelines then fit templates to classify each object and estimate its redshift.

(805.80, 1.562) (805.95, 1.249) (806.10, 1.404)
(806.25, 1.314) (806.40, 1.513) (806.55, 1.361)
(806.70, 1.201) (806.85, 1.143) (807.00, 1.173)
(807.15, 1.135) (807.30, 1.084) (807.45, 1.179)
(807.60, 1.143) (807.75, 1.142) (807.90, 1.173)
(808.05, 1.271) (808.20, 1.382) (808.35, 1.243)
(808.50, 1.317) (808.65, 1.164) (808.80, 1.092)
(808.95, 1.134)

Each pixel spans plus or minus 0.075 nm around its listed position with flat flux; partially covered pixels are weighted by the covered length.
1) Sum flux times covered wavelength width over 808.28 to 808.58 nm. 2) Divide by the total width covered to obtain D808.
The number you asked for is 1.28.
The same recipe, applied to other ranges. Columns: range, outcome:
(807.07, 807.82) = 1.14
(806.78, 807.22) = 1.15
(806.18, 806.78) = 1.35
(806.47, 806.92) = 1.24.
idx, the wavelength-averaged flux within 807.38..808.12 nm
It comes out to 1.18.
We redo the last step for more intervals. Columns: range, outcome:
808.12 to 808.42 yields 1.31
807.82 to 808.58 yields 1.28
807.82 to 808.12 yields 1.22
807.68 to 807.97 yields 1.16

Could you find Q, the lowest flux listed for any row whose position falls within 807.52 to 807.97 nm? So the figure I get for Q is 1.142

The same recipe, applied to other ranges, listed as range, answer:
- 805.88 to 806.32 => 1.249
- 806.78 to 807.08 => 1.143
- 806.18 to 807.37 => 1.084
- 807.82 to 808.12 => 1.173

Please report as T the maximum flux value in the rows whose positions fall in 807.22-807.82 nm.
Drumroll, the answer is 1.179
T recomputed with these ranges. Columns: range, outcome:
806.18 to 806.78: 1.513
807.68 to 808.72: 1.382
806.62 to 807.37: 1.201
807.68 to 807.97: 1.173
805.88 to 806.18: 1.404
